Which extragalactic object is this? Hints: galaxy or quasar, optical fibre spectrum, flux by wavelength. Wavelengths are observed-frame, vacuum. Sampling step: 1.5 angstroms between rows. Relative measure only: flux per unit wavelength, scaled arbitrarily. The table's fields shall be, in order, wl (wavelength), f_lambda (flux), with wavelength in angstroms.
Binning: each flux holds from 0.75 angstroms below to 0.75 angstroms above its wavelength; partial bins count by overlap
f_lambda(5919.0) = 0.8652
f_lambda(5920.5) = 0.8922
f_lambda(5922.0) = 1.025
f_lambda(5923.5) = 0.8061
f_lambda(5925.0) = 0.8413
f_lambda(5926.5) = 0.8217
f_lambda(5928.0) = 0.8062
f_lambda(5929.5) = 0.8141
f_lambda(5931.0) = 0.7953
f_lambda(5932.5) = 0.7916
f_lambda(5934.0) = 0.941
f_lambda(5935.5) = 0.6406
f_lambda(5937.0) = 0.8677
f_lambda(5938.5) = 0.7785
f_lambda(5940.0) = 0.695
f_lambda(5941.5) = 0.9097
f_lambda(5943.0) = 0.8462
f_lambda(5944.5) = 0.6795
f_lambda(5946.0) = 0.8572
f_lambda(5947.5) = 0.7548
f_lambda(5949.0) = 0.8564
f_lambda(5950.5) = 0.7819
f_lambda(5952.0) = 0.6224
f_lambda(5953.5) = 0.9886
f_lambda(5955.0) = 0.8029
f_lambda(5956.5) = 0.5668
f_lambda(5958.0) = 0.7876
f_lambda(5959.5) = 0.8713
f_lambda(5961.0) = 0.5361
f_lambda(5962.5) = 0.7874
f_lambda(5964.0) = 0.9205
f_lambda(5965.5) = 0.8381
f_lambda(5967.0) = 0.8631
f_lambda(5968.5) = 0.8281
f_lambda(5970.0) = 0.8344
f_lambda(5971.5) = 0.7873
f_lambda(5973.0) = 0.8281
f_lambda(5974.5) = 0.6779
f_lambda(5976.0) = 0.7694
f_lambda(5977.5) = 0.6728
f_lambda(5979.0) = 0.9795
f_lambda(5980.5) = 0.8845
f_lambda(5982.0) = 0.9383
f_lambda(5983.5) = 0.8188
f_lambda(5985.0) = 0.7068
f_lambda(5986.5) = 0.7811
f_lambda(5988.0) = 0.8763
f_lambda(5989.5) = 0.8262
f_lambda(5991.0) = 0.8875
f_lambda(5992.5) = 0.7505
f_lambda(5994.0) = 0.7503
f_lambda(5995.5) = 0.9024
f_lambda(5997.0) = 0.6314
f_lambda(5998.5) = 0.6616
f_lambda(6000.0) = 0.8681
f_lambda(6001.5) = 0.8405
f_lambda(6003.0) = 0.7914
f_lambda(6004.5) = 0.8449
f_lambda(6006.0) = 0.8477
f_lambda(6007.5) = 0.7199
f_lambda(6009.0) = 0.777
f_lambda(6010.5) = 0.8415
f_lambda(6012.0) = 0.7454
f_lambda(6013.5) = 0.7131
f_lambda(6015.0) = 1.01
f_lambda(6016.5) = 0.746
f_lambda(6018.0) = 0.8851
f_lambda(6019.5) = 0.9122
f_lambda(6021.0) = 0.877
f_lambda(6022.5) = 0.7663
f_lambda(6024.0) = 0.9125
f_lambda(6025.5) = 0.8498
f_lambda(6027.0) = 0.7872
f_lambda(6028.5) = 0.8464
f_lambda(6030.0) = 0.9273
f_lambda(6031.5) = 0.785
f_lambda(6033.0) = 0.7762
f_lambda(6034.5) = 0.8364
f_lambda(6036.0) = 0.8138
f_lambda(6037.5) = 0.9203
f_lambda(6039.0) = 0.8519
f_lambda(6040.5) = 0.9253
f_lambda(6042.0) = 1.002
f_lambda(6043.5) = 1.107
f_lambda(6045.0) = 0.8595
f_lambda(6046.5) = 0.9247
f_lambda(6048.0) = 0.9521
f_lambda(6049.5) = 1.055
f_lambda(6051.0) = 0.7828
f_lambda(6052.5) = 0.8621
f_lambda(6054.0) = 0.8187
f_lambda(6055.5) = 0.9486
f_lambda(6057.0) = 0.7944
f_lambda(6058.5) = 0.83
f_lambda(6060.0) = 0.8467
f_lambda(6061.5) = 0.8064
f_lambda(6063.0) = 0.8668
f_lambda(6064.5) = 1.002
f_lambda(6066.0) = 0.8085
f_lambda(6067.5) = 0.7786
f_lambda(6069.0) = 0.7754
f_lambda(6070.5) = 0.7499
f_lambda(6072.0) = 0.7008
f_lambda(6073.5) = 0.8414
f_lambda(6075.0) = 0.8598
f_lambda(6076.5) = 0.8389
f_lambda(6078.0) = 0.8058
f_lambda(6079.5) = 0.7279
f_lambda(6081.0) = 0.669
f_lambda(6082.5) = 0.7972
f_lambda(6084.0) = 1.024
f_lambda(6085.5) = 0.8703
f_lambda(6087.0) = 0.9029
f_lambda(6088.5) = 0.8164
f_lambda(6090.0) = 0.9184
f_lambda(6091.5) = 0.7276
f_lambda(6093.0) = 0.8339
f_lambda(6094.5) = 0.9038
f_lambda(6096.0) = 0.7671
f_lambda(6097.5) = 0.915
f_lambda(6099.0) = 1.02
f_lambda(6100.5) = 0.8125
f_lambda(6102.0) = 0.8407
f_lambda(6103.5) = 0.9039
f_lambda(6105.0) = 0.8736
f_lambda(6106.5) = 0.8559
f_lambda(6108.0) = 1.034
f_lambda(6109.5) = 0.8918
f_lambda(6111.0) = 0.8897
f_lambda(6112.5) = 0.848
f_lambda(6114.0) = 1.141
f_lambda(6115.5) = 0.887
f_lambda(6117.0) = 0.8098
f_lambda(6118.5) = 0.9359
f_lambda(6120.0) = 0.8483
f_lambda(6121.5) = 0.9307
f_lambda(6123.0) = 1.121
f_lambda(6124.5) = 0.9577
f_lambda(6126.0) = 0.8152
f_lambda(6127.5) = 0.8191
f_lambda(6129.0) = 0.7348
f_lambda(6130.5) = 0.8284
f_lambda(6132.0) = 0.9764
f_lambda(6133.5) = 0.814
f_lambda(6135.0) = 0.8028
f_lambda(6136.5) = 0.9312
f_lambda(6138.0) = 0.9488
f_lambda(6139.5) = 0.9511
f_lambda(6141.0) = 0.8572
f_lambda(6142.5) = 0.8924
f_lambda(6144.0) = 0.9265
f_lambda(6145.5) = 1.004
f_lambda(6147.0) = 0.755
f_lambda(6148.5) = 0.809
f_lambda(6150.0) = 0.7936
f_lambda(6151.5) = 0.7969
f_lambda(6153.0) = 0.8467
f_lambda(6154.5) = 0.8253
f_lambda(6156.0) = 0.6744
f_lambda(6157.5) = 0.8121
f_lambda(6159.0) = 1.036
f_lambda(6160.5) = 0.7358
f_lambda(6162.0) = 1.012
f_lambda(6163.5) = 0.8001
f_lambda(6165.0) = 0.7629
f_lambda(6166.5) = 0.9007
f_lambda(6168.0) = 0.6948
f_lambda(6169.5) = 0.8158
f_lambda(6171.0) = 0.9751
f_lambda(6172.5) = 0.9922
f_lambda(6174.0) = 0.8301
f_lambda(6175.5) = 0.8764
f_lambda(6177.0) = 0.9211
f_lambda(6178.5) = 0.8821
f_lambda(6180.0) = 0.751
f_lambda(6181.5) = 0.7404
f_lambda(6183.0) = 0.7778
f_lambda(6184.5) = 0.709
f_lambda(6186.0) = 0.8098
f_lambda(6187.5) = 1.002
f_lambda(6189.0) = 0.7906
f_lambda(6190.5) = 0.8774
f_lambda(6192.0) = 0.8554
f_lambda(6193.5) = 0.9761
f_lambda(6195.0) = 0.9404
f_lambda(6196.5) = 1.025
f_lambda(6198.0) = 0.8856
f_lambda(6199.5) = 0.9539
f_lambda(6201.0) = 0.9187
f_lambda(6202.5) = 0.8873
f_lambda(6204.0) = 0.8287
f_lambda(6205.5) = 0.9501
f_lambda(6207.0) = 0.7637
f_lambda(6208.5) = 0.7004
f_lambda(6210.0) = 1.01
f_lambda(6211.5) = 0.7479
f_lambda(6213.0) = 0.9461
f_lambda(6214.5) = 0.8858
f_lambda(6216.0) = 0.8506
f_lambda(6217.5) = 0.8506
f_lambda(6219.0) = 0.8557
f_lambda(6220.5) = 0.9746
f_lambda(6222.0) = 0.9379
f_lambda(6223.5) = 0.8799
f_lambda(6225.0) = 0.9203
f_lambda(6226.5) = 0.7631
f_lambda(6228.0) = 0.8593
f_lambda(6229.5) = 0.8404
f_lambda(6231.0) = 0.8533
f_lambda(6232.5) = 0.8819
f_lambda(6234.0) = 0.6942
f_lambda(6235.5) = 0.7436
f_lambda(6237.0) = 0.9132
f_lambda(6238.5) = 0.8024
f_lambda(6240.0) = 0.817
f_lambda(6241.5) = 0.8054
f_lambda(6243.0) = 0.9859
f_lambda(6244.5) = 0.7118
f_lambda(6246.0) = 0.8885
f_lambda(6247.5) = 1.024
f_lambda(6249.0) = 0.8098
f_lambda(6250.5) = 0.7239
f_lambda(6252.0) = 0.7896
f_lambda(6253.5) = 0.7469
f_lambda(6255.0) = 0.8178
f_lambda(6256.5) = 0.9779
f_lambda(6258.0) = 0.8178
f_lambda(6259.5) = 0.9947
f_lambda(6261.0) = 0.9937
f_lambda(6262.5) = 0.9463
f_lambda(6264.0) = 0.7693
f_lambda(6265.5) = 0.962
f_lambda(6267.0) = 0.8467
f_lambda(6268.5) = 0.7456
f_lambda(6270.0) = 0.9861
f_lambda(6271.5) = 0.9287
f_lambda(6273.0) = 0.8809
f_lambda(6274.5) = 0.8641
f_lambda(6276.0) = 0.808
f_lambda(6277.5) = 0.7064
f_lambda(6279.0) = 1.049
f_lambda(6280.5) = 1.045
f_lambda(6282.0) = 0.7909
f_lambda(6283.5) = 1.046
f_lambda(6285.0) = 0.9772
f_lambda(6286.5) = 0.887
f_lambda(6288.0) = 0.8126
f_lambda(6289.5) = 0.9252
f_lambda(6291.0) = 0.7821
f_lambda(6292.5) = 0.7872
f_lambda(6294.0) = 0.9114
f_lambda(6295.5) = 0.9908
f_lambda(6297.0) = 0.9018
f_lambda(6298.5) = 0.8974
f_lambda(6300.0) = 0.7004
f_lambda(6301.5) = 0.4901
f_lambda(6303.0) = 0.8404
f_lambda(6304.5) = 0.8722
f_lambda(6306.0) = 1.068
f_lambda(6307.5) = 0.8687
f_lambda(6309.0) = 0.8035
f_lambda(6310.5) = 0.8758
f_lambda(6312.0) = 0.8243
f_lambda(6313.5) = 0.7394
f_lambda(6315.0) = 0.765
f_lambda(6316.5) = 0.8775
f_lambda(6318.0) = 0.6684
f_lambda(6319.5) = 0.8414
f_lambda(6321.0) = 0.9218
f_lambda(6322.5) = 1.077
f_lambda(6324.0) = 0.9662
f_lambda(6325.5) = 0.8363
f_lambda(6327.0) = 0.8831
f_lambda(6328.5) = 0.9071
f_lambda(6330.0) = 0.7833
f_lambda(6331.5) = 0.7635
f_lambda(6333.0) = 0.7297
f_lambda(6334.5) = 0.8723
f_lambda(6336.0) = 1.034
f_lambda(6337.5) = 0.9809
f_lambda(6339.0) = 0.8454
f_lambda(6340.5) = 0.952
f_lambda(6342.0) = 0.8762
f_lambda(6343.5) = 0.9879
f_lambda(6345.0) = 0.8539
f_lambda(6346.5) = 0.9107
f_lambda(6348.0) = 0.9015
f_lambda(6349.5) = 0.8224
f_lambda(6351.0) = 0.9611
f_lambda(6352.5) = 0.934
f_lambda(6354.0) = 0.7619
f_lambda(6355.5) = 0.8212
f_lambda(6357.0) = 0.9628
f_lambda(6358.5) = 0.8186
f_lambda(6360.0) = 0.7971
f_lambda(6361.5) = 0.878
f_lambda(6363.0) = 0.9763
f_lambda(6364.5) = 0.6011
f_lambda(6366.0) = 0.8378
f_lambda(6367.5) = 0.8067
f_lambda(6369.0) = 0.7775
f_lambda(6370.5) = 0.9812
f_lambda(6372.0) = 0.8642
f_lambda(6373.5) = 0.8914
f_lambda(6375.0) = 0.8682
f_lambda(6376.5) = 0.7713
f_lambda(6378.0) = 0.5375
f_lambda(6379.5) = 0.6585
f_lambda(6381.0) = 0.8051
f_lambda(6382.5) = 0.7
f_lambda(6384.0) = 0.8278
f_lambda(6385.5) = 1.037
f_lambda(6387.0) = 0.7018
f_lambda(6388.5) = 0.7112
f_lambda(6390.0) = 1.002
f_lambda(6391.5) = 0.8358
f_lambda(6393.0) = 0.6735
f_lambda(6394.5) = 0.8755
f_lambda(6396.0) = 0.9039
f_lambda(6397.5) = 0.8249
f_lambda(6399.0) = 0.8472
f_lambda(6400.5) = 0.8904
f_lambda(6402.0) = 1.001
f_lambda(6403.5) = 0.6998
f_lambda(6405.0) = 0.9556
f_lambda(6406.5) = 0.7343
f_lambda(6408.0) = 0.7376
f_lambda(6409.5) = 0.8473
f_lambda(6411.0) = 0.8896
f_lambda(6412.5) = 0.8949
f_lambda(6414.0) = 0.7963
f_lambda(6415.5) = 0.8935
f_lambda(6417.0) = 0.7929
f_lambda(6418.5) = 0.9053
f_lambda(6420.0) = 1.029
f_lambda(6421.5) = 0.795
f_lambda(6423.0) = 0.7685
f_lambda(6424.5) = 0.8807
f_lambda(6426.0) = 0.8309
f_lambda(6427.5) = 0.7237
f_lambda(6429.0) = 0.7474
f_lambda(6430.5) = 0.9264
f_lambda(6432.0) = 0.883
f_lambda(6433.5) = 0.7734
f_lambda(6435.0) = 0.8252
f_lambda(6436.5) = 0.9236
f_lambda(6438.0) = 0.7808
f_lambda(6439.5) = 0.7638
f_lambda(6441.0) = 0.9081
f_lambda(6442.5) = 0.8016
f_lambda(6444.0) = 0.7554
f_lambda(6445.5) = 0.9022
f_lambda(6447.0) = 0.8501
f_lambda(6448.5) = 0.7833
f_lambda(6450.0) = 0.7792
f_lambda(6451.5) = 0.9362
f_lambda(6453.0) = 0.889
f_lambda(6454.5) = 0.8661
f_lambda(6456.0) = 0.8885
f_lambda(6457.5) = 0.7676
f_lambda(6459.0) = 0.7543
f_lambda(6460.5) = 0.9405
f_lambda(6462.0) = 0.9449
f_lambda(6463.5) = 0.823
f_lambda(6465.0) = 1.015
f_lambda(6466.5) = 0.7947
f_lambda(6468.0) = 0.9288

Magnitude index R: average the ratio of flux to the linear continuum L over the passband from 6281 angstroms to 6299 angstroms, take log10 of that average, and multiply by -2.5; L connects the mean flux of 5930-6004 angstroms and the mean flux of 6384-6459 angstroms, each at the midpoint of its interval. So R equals -0.084 mag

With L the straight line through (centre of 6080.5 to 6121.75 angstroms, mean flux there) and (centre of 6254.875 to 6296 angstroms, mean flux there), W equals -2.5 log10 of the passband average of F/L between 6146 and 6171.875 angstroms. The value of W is 0.07 mag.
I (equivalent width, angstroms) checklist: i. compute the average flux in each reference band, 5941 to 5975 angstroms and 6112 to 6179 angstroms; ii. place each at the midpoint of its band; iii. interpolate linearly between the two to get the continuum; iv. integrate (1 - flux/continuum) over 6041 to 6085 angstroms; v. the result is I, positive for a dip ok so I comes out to -1.0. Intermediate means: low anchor 0.792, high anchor 0.874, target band 0.857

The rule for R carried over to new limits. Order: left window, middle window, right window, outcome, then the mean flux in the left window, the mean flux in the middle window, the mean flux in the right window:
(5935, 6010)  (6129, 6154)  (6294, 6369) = -0.05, 0.795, 0.866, 0.859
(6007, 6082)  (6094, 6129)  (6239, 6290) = -0.06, 0.845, 0.902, 0.878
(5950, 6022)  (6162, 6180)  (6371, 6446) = -0.06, 0.804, 0.861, 0.828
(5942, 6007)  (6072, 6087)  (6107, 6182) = 0.03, 0.799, 0.824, 0.873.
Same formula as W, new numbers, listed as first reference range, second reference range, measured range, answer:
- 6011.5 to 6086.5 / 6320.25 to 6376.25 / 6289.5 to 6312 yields 0.035 mag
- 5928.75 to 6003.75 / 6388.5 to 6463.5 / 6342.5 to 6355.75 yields -0.063 mag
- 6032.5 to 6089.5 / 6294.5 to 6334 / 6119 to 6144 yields -0.047 mag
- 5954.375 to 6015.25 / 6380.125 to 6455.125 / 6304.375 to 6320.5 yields -0.011 mag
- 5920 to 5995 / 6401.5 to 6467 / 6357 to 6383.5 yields 0.049 mag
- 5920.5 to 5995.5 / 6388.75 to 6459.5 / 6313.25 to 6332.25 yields -0.023 mag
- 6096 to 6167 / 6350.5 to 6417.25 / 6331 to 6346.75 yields -0.067 mag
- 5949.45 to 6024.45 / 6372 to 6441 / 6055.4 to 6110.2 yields -0.048 mag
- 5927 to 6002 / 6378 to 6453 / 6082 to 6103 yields -0.080 mag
